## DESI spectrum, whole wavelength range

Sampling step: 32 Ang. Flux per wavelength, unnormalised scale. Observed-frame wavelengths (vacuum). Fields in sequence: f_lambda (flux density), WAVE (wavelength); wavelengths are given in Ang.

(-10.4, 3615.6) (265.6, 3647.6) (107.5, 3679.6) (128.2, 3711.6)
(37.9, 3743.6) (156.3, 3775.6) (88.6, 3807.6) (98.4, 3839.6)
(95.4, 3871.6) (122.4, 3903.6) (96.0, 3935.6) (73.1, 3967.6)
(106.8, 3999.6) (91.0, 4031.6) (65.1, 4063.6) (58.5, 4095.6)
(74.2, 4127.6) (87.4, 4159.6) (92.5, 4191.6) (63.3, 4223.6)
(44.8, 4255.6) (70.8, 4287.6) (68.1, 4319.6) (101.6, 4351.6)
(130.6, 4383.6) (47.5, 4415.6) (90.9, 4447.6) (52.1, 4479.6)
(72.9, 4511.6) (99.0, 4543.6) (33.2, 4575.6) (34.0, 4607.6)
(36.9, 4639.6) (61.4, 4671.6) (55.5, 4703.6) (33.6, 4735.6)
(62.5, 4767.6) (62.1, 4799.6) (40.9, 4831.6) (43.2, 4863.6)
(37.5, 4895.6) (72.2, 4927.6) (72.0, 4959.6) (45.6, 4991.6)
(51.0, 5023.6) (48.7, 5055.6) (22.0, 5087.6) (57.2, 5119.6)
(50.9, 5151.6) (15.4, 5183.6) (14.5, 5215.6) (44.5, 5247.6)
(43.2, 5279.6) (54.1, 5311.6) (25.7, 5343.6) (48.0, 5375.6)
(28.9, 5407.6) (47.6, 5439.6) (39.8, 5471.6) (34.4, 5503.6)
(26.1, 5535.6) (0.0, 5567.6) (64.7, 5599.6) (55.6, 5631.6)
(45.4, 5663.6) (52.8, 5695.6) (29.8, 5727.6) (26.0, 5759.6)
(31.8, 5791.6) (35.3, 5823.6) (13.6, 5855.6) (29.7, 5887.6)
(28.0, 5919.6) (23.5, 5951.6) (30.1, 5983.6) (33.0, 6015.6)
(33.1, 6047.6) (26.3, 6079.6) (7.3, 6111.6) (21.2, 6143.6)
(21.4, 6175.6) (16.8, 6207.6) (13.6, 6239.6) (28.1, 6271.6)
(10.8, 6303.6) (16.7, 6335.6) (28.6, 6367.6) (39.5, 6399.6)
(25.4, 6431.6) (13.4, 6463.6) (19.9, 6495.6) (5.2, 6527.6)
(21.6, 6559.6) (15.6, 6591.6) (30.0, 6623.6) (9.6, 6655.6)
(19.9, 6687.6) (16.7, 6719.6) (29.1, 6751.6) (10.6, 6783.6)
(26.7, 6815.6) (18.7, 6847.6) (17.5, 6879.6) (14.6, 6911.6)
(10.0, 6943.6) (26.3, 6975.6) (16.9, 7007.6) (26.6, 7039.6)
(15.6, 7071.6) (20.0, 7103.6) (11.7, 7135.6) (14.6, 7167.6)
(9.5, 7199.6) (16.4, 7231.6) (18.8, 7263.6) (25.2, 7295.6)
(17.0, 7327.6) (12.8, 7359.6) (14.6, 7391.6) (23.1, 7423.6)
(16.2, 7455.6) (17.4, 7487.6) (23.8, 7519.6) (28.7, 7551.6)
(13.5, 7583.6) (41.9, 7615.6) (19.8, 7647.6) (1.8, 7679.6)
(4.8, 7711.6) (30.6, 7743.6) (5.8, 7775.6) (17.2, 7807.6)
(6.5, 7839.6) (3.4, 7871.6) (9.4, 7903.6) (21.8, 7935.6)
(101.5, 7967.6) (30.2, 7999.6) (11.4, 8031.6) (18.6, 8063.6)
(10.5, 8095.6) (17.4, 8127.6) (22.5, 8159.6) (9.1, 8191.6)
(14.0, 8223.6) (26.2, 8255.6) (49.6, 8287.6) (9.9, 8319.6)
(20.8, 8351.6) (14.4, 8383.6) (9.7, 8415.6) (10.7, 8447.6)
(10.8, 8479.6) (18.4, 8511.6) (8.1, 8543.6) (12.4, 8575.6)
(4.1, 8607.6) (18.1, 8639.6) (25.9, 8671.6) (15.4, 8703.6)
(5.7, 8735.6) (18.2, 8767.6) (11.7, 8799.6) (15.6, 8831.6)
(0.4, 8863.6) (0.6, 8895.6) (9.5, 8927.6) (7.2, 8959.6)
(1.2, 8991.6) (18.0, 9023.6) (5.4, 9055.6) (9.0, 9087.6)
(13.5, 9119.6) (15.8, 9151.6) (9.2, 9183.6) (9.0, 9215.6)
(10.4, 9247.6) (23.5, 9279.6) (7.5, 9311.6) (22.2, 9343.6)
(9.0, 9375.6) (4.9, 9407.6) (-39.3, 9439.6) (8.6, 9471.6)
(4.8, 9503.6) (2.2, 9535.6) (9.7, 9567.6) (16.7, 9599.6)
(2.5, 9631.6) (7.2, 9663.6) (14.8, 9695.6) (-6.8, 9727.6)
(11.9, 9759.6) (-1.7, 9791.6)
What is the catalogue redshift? 1.14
